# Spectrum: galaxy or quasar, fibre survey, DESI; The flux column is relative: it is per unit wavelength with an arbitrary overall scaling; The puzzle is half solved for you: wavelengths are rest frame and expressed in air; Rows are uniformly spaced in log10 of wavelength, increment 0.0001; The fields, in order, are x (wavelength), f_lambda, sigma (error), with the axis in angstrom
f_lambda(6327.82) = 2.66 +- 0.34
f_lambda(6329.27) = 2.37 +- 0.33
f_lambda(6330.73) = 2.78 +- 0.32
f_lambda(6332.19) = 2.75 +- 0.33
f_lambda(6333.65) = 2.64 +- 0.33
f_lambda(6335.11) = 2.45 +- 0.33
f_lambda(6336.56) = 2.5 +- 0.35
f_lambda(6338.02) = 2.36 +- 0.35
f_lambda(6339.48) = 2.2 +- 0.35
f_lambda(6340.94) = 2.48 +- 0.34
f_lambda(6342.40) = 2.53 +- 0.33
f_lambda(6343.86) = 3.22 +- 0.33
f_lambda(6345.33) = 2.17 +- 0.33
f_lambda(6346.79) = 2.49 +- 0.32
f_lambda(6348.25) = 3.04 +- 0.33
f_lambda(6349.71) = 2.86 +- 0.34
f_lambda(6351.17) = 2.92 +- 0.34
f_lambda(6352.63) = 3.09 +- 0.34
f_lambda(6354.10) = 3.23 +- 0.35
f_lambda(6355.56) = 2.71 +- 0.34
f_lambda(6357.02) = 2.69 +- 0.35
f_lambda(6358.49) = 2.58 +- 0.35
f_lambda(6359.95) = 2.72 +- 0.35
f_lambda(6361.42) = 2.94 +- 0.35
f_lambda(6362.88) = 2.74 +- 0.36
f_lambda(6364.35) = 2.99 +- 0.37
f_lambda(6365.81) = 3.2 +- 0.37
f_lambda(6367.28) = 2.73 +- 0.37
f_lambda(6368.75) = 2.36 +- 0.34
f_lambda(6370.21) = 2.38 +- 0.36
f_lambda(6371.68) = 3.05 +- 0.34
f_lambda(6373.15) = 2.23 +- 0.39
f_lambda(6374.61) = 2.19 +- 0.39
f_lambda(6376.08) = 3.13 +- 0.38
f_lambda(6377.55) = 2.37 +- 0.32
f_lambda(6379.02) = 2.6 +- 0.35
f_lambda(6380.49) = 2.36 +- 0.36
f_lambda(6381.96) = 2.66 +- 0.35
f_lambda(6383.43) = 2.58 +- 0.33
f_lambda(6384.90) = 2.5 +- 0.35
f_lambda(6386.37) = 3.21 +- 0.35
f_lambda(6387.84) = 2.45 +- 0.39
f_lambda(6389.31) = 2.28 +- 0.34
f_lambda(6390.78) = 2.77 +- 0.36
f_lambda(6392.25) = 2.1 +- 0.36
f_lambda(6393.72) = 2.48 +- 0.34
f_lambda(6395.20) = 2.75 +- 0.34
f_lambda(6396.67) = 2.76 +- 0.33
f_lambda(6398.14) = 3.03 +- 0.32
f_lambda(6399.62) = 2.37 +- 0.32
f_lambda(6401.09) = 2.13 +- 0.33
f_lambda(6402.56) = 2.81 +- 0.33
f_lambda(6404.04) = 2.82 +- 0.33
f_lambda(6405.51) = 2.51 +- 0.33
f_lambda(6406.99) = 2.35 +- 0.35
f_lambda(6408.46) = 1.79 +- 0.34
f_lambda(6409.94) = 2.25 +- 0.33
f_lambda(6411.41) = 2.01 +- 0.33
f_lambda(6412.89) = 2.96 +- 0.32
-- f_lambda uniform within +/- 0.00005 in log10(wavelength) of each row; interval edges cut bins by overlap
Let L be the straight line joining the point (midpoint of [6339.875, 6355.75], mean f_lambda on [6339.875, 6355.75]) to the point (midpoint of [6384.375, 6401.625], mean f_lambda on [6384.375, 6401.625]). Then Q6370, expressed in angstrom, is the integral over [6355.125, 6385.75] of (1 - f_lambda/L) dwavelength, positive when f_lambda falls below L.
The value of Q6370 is 0.3 angstrom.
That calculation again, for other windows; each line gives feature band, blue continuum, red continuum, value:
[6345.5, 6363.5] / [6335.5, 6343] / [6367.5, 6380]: -2.49 angstrom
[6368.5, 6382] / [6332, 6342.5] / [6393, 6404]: 0.20 angstrom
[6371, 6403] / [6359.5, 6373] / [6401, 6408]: 0.72 angstrom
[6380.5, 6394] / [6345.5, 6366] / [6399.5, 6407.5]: 0.39 angstrom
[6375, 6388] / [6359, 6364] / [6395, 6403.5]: 0.33 angstrom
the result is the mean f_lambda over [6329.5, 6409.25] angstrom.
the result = 2.63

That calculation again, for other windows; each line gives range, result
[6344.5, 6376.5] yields 2.74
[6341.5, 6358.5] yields 2.8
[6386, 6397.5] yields 2.59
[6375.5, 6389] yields 2.63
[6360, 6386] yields 2.66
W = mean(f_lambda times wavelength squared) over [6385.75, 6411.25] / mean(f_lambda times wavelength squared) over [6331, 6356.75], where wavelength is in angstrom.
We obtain 0.9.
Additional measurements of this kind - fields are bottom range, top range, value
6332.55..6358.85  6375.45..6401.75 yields 0.98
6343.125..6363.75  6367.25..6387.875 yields 0.93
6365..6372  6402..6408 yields 0.96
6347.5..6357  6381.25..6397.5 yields 0.89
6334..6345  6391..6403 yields 1.03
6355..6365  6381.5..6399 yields 0.96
